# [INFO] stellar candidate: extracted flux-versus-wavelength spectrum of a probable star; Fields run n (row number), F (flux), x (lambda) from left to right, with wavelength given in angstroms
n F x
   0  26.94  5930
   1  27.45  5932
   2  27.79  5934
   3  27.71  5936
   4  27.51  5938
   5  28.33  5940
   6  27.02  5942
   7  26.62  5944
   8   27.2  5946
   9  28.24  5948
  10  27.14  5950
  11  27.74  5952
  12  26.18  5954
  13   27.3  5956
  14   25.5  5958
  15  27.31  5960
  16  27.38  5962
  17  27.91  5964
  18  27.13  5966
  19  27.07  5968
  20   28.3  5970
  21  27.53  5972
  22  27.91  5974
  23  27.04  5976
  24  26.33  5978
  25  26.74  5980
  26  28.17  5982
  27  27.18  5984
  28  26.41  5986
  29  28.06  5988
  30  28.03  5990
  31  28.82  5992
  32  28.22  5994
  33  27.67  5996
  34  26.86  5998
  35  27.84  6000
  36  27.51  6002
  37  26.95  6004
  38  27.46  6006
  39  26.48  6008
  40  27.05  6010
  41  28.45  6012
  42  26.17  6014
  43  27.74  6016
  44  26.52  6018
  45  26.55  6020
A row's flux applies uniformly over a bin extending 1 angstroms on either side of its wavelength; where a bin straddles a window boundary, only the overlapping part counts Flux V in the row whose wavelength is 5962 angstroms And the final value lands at 27.38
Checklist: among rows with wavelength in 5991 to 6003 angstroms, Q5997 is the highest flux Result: 28.82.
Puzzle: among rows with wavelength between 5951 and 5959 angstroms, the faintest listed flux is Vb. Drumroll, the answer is 25.5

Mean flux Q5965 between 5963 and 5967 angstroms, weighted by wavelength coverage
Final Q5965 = 27.5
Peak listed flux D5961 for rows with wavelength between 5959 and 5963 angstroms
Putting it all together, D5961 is 27.38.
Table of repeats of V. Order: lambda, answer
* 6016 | 27.74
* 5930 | 26.94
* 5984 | 27.18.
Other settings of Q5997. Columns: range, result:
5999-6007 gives 27.84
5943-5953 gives 28.24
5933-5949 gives 28.33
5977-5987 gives 28.17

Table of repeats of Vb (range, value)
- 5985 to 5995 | 26.41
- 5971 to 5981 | 26.33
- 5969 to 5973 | 27.53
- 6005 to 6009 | 26.48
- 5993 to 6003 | 26.86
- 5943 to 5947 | 26.62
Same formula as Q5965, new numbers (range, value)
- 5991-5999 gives 27.9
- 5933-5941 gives 27.8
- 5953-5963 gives 26.7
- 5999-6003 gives 27.7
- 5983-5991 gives 27.4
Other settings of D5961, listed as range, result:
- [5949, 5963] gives 27.74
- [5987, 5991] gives 28.06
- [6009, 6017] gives 28.45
